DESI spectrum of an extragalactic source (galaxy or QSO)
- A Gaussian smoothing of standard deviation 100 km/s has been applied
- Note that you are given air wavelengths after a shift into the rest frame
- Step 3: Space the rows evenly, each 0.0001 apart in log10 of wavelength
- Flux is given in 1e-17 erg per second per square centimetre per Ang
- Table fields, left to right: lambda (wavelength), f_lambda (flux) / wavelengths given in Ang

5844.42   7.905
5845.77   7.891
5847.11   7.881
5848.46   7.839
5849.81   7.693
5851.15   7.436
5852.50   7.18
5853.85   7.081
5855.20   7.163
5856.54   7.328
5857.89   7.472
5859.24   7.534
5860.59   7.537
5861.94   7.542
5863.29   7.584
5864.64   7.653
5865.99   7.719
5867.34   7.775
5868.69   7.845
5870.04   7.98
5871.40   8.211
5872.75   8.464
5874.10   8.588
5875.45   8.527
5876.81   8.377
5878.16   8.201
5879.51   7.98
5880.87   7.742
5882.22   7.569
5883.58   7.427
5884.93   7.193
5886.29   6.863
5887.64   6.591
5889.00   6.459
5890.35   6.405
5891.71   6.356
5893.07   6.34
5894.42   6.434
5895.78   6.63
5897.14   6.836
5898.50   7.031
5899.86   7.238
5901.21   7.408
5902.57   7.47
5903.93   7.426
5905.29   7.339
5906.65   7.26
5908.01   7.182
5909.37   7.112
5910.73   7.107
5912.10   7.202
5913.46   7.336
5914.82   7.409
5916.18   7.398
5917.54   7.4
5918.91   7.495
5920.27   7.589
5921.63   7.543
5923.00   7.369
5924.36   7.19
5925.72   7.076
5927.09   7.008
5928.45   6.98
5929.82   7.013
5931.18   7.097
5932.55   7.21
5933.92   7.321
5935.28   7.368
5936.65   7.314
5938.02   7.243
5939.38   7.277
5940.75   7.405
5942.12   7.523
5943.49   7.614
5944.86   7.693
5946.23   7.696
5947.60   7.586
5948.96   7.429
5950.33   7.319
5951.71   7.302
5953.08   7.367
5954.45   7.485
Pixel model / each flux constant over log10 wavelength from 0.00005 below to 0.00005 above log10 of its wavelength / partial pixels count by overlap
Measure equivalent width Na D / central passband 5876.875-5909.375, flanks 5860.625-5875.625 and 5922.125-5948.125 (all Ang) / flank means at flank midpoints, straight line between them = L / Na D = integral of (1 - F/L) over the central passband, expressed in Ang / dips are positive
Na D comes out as 2.5 Ang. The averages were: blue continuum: 7.95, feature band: 7.13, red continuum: 7.31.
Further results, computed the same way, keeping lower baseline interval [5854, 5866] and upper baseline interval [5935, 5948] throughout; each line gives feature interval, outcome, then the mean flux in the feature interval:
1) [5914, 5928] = 0.24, 7.34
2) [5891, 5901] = 1.00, 6.73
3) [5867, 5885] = -1.32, 8.02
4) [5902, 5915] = 0.34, 7.27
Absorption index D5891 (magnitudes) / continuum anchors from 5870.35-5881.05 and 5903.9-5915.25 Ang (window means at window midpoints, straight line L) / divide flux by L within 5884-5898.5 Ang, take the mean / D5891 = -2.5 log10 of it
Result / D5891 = 0.17 mag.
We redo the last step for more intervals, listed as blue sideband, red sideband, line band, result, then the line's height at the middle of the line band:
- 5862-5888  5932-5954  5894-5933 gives 0.056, 7.59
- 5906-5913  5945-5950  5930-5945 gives 0.019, 7.47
